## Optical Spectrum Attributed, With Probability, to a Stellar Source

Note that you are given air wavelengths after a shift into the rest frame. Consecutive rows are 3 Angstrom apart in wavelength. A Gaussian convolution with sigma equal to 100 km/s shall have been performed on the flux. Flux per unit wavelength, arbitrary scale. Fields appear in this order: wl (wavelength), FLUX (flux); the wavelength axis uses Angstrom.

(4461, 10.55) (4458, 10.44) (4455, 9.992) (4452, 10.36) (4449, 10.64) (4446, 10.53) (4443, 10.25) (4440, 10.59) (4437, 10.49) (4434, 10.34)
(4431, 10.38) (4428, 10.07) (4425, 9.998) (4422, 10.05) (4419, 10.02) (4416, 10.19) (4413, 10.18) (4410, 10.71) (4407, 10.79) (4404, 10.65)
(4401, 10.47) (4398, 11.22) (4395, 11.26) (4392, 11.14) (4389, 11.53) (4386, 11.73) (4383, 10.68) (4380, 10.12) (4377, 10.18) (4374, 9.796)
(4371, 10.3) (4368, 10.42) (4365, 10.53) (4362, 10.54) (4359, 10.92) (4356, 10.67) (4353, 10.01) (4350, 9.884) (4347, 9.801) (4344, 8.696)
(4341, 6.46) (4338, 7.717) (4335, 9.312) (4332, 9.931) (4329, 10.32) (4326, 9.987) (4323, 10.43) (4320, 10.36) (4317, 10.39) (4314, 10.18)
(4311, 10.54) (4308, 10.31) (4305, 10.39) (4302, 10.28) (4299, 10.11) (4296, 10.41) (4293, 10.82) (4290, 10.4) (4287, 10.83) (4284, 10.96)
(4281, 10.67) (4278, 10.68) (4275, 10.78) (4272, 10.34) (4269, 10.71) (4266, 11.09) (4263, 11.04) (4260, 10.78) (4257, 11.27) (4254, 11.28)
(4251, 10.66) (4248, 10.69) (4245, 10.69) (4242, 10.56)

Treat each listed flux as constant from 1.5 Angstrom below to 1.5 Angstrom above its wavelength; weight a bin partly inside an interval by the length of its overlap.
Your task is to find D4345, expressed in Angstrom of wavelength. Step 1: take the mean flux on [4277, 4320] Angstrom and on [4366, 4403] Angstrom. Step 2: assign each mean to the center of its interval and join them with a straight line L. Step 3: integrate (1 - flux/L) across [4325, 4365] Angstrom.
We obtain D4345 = 3.90 Angstrom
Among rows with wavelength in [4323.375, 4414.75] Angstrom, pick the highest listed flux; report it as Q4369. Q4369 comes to 11.73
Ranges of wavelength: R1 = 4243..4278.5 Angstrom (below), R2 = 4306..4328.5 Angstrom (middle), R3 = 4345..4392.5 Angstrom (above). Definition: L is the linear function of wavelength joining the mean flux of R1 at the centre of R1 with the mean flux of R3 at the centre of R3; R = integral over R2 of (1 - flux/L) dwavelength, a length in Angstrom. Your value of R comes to 0.7 Angstrom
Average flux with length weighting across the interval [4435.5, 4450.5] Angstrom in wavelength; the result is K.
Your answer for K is 10.5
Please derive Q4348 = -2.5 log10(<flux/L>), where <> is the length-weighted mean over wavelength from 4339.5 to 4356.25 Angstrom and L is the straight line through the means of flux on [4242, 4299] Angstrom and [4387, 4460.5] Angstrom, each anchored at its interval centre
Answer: 0.16 mag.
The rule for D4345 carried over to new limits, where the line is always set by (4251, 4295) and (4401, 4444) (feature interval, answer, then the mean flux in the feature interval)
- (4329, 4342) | 2.41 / 8.65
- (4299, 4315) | 0.58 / 10.3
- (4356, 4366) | -0.12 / 10.7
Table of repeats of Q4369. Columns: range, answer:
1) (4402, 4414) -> 10.79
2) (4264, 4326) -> 11.09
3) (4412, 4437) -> 10.49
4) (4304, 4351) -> 10.54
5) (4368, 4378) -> 10.42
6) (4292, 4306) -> 10.82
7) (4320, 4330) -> 10.43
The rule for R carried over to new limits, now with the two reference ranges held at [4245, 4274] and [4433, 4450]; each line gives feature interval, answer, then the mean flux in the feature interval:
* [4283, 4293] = 0.06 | 10.7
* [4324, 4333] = 0.51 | 10.1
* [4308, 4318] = 0.36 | 10.4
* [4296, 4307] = 0.50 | 10.3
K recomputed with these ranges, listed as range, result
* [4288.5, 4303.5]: 10.4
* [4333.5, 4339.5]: 8.51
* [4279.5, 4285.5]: 10.8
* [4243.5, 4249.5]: 10.7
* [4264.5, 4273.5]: 10.7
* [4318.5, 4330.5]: 10.3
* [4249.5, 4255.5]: 11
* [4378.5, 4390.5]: 11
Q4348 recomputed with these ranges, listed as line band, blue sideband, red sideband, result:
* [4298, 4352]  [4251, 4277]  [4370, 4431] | 0.11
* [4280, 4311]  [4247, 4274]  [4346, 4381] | 0.02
